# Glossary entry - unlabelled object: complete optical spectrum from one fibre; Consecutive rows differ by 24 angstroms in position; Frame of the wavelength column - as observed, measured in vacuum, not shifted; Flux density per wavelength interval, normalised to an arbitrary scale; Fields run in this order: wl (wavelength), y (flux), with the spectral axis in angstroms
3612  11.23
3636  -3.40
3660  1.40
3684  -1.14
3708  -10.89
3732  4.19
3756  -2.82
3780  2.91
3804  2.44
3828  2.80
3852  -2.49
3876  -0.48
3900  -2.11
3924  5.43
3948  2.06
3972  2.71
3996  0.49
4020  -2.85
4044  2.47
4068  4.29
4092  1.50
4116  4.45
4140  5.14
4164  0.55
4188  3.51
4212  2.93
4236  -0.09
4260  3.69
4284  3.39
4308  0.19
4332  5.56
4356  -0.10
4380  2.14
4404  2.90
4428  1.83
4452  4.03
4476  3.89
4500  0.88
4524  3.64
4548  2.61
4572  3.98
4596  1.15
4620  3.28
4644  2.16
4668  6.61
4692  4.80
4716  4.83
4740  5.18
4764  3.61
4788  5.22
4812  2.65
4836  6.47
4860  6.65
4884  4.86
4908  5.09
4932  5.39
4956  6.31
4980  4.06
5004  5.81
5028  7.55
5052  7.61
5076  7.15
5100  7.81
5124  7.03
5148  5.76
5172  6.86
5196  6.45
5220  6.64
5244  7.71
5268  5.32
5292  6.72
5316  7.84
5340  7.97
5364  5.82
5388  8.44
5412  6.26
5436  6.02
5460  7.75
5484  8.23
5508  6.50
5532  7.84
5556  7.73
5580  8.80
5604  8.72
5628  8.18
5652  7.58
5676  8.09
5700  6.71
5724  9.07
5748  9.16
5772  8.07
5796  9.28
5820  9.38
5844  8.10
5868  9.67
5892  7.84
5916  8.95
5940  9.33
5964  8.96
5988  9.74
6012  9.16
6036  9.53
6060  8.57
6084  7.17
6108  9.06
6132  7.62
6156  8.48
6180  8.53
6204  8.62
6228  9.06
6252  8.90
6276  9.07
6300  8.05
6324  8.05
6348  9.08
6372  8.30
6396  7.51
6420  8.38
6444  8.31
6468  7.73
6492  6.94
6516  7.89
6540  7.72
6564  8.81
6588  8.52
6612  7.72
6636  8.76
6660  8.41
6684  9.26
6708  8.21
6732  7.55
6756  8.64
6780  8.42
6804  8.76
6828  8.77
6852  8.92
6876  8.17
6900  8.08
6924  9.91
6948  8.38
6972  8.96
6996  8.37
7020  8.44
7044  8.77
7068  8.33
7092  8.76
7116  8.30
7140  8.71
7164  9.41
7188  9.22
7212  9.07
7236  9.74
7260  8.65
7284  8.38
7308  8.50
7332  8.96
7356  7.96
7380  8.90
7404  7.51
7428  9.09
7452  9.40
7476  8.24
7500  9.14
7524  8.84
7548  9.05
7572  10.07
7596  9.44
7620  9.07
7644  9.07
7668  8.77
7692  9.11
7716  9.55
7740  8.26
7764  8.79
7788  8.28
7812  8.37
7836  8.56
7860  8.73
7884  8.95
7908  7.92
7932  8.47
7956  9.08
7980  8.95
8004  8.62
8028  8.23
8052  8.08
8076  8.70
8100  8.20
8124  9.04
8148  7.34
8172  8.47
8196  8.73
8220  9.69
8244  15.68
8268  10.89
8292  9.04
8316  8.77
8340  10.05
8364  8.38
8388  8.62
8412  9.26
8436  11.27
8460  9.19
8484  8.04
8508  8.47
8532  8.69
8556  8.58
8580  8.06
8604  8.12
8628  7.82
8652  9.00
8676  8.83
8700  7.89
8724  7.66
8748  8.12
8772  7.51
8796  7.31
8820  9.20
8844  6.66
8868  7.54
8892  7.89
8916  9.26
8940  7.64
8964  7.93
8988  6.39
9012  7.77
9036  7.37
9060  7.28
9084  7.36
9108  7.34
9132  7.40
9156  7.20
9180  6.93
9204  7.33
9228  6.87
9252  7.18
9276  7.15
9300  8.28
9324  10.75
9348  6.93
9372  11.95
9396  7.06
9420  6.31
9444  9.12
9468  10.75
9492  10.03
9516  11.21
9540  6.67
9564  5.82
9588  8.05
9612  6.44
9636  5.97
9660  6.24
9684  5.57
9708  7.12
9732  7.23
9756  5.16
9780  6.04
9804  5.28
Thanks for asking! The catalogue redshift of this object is 0.254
